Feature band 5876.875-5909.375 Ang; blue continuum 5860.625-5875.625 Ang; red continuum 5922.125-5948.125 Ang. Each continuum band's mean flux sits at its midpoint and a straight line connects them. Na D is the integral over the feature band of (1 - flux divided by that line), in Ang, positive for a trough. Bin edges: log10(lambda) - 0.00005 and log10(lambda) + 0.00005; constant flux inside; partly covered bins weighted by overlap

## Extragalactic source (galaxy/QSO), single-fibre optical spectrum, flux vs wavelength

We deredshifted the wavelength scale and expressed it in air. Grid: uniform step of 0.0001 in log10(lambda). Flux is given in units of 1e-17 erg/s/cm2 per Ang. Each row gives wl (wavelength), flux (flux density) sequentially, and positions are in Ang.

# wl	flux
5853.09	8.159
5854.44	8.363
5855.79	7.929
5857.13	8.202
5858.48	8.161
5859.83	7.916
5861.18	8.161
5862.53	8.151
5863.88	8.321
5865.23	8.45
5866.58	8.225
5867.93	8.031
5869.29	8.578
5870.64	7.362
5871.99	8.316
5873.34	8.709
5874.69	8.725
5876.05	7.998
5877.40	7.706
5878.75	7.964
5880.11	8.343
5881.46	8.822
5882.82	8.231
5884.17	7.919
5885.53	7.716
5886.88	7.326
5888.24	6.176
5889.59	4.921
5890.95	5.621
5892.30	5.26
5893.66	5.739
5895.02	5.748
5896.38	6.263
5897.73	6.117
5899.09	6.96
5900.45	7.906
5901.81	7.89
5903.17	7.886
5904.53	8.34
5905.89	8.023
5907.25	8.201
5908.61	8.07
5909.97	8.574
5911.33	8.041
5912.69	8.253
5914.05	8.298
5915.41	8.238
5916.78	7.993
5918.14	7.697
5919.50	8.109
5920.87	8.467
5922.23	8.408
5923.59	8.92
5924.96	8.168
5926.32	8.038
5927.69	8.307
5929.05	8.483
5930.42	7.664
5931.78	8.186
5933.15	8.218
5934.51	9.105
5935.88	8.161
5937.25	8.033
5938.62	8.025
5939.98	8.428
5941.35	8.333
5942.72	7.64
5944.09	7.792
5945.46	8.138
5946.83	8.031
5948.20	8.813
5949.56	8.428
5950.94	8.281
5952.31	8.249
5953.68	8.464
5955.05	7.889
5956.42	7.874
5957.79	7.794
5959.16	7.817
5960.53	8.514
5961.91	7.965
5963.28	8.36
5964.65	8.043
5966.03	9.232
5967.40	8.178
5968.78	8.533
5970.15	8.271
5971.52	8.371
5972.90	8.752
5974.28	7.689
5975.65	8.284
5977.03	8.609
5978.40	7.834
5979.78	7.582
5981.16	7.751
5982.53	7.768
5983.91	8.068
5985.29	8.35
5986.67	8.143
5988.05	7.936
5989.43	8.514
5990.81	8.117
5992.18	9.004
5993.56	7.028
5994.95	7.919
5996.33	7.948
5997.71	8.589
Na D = 4.1 Ang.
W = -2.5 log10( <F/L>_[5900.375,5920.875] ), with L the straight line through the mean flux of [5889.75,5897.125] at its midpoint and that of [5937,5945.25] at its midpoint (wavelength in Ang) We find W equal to -0.24 mag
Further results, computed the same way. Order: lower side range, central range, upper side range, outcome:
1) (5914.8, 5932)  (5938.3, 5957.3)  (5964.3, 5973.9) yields 0.02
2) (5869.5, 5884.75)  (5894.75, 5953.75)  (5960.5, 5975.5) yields 0.03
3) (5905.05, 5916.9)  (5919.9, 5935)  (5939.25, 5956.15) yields -0.02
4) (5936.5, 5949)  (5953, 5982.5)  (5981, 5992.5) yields 0.00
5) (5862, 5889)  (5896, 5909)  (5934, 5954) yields 0.07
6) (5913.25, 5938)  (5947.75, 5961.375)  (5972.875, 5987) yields -0.01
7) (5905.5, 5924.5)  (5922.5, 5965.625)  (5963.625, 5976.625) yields 0.01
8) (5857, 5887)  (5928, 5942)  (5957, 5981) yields -0.01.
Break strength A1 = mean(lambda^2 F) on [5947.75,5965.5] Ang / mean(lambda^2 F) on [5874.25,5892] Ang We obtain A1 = 1.13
